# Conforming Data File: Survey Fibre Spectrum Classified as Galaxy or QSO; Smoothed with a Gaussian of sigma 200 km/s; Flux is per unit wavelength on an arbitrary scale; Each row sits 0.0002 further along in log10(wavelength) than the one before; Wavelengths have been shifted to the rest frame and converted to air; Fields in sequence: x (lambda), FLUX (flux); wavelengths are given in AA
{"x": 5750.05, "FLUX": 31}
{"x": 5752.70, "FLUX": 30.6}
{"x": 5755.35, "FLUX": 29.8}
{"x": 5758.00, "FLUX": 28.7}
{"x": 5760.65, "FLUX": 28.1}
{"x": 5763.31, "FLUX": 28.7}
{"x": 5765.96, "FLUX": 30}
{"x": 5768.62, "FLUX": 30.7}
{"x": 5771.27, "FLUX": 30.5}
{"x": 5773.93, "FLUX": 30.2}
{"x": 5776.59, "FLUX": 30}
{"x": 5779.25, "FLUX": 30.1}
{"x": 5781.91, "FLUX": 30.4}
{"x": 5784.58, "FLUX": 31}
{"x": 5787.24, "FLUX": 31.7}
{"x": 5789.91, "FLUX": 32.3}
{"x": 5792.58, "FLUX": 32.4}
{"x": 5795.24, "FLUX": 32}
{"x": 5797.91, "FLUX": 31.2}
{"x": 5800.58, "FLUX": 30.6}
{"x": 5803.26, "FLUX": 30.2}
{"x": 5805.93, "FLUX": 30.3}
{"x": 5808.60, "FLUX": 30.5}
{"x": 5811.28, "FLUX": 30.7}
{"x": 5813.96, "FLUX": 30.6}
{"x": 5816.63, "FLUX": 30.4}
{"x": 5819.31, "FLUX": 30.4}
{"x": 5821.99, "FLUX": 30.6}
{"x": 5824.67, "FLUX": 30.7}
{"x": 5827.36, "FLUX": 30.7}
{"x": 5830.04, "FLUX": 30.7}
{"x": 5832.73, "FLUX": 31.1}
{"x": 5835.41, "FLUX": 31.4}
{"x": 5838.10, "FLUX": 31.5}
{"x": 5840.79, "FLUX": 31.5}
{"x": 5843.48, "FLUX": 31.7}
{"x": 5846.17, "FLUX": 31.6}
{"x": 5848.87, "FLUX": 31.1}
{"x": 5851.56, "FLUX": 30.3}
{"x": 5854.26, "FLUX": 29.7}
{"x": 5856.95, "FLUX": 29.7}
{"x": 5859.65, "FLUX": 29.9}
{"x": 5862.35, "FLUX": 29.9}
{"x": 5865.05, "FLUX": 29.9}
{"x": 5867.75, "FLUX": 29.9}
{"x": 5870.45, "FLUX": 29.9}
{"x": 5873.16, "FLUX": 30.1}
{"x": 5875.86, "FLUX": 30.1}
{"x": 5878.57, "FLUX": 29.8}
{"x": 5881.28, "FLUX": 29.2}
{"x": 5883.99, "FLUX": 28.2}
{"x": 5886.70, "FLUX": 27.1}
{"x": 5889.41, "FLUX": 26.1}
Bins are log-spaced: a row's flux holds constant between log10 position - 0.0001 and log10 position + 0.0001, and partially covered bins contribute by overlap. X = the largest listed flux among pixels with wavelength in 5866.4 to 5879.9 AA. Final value 30.1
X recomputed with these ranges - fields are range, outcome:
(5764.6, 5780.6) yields 30.7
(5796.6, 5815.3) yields 31.2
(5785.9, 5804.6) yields 32.4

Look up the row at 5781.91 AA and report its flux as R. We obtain 30.4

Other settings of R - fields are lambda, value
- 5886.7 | 27.1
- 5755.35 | 29.8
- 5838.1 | 31.5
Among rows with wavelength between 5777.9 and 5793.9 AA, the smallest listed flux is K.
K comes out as 30.1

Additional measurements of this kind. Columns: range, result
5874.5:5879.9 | 29.8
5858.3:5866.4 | 29.9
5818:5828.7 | 30.4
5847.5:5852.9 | 30.3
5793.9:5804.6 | 30.2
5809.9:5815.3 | 30.6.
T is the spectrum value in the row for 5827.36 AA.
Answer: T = 30.7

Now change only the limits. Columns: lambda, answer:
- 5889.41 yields 26.1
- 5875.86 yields 30.1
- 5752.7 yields 30.6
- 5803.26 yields 30.2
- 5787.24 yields 31.7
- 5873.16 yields 30.1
